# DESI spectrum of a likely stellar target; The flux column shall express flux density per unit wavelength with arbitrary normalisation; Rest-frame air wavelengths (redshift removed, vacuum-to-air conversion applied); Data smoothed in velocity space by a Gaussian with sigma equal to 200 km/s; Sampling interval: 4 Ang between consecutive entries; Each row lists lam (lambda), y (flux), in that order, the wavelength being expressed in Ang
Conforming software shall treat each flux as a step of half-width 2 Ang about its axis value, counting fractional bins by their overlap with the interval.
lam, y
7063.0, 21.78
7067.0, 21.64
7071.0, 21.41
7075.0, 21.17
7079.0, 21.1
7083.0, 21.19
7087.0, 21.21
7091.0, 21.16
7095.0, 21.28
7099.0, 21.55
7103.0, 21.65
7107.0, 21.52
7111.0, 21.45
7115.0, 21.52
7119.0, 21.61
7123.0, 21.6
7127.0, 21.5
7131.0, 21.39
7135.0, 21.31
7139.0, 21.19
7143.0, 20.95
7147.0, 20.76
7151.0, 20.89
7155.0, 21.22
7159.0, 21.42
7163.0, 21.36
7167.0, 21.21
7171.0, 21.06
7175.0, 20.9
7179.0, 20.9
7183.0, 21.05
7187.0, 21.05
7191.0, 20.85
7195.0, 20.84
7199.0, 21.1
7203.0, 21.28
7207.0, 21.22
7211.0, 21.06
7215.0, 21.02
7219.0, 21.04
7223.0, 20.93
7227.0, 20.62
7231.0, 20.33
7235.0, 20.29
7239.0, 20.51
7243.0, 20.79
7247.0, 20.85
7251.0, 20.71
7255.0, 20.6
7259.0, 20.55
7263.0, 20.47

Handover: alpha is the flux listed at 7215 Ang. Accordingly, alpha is 21.02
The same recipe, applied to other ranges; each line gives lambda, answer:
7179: 20.9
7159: 21.42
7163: 21.36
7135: 21.31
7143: 20.95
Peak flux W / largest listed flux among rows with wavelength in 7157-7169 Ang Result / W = 21.42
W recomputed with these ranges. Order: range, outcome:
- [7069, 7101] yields 21.55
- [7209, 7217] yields 21.06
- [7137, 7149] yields 21.19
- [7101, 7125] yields 21.65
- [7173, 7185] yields 21.05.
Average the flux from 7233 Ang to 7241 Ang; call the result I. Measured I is 20.4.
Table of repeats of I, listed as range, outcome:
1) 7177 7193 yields 21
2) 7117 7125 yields 21.6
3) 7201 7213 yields 21.2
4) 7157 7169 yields 21.3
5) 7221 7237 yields 20.5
